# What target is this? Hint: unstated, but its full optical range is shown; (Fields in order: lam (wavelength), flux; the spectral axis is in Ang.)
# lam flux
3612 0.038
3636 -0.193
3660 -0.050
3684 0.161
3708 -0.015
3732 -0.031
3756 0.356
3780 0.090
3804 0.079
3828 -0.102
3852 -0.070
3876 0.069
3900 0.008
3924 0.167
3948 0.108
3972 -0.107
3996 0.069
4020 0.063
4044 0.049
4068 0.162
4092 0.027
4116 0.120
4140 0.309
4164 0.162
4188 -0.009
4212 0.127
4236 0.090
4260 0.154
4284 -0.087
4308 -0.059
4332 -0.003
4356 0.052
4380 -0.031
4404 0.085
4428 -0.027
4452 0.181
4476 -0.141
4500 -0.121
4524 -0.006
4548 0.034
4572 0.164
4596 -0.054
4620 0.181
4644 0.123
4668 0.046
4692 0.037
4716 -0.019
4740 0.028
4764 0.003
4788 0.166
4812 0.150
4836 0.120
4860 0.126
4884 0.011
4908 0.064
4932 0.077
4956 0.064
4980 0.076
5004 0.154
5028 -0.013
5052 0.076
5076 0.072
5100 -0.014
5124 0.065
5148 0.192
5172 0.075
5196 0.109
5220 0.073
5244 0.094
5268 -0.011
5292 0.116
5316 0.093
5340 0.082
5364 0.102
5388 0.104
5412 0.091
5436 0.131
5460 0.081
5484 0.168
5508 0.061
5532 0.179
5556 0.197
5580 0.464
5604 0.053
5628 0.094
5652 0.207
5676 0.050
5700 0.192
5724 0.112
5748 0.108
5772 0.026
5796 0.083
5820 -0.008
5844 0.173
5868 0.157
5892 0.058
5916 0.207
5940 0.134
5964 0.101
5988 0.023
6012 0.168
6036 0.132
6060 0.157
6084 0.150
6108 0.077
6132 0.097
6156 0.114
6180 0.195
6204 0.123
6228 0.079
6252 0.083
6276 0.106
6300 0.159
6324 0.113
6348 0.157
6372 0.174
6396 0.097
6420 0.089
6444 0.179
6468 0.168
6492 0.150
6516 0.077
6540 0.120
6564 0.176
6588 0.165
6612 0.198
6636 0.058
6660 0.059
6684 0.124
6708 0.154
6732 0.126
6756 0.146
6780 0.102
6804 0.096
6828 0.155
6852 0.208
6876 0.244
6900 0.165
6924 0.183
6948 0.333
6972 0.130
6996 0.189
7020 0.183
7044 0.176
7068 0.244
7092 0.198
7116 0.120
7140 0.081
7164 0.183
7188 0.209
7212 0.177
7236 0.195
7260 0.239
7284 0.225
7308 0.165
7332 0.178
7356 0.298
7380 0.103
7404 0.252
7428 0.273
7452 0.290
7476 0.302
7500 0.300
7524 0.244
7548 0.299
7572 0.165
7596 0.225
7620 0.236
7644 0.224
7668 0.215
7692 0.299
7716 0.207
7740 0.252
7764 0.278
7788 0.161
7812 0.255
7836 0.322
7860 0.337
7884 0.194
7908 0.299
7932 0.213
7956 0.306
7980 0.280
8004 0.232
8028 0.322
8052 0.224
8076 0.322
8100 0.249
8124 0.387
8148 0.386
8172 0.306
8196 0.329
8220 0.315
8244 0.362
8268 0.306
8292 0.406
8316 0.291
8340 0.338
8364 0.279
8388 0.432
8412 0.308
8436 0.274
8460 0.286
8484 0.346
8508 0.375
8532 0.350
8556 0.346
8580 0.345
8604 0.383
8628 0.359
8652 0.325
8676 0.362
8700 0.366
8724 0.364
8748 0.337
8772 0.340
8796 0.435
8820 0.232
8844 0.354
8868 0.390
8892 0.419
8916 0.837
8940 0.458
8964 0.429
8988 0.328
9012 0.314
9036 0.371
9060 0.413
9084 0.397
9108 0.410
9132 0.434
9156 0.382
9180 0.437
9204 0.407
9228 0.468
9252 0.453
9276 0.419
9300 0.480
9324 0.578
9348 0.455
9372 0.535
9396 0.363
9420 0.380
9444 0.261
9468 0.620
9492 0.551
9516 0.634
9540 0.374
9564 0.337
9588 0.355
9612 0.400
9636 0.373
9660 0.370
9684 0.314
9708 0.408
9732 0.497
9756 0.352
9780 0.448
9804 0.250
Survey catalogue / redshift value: 0.86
